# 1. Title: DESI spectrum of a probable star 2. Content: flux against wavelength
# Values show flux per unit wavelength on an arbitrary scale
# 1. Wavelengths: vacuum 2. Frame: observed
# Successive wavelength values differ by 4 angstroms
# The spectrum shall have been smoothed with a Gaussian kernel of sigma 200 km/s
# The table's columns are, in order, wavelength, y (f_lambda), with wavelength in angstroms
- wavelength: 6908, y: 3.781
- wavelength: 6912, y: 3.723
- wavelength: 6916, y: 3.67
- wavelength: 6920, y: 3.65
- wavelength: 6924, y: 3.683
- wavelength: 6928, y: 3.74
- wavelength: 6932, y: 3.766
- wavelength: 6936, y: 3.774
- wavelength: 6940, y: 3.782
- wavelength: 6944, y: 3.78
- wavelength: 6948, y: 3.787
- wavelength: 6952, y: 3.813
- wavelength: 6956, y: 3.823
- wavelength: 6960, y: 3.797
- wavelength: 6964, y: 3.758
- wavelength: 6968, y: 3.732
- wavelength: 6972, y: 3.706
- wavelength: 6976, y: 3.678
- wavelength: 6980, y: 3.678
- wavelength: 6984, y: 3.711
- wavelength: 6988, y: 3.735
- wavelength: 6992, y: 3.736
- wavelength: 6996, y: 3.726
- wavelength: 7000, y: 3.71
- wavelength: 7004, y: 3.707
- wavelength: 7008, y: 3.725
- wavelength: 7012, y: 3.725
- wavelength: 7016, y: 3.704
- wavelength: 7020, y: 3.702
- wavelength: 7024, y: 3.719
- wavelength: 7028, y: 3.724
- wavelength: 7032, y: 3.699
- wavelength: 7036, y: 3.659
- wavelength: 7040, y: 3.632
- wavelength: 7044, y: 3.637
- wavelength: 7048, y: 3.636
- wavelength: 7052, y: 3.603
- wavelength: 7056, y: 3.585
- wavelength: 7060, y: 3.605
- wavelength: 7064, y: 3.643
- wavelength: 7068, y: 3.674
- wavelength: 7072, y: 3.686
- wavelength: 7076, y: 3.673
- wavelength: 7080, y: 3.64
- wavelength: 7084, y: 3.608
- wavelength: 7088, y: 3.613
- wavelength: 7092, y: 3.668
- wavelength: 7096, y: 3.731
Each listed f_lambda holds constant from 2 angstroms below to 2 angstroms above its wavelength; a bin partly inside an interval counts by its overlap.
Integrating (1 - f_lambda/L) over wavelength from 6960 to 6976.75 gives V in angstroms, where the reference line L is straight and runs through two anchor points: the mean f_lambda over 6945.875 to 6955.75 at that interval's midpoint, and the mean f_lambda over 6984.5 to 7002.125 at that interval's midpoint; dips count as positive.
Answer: 0.2 angstroms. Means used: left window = 3.8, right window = 3.73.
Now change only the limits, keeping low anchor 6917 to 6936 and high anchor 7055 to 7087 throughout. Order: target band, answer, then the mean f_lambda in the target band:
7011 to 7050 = -0.2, 3.68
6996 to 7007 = -0.1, 3.71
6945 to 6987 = -0.6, 3.75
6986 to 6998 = -0.2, 3.73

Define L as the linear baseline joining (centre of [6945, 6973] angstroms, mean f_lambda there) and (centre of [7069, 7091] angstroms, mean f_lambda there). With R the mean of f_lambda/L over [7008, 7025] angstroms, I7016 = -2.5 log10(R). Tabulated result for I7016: 0.00 mag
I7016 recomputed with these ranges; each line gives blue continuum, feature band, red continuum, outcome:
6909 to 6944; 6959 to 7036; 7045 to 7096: -0.01 mag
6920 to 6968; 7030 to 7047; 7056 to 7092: 0.01 mag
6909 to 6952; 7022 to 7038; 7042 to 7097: -0.01 mag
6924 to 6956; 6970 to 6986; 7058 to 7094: 0.01 mag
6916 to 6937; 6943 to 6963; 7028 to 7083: -0.03 mag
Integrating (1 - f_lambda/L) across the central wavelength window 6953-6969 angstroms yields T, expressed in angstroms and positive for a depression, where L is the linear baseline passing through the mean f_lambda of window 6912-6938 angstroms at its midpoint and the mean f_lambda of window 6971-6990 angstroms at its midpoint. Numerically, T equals -0.3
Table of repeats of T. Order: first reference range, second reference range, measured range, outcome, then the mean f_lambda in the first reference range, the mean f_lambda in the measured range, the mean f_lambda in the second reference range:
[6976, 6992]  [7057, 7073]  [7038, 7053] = 0.13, 3.71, 3.63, 3.65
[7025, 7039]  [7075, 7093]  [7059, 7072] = 0.02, 3.69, 3.65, 3.64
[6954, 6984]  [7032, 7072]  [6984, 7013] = -0.17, 3.74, 3.72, 3.64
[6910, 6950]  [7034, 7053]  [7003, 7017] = -0.20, 3.74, 3.72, 3.63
